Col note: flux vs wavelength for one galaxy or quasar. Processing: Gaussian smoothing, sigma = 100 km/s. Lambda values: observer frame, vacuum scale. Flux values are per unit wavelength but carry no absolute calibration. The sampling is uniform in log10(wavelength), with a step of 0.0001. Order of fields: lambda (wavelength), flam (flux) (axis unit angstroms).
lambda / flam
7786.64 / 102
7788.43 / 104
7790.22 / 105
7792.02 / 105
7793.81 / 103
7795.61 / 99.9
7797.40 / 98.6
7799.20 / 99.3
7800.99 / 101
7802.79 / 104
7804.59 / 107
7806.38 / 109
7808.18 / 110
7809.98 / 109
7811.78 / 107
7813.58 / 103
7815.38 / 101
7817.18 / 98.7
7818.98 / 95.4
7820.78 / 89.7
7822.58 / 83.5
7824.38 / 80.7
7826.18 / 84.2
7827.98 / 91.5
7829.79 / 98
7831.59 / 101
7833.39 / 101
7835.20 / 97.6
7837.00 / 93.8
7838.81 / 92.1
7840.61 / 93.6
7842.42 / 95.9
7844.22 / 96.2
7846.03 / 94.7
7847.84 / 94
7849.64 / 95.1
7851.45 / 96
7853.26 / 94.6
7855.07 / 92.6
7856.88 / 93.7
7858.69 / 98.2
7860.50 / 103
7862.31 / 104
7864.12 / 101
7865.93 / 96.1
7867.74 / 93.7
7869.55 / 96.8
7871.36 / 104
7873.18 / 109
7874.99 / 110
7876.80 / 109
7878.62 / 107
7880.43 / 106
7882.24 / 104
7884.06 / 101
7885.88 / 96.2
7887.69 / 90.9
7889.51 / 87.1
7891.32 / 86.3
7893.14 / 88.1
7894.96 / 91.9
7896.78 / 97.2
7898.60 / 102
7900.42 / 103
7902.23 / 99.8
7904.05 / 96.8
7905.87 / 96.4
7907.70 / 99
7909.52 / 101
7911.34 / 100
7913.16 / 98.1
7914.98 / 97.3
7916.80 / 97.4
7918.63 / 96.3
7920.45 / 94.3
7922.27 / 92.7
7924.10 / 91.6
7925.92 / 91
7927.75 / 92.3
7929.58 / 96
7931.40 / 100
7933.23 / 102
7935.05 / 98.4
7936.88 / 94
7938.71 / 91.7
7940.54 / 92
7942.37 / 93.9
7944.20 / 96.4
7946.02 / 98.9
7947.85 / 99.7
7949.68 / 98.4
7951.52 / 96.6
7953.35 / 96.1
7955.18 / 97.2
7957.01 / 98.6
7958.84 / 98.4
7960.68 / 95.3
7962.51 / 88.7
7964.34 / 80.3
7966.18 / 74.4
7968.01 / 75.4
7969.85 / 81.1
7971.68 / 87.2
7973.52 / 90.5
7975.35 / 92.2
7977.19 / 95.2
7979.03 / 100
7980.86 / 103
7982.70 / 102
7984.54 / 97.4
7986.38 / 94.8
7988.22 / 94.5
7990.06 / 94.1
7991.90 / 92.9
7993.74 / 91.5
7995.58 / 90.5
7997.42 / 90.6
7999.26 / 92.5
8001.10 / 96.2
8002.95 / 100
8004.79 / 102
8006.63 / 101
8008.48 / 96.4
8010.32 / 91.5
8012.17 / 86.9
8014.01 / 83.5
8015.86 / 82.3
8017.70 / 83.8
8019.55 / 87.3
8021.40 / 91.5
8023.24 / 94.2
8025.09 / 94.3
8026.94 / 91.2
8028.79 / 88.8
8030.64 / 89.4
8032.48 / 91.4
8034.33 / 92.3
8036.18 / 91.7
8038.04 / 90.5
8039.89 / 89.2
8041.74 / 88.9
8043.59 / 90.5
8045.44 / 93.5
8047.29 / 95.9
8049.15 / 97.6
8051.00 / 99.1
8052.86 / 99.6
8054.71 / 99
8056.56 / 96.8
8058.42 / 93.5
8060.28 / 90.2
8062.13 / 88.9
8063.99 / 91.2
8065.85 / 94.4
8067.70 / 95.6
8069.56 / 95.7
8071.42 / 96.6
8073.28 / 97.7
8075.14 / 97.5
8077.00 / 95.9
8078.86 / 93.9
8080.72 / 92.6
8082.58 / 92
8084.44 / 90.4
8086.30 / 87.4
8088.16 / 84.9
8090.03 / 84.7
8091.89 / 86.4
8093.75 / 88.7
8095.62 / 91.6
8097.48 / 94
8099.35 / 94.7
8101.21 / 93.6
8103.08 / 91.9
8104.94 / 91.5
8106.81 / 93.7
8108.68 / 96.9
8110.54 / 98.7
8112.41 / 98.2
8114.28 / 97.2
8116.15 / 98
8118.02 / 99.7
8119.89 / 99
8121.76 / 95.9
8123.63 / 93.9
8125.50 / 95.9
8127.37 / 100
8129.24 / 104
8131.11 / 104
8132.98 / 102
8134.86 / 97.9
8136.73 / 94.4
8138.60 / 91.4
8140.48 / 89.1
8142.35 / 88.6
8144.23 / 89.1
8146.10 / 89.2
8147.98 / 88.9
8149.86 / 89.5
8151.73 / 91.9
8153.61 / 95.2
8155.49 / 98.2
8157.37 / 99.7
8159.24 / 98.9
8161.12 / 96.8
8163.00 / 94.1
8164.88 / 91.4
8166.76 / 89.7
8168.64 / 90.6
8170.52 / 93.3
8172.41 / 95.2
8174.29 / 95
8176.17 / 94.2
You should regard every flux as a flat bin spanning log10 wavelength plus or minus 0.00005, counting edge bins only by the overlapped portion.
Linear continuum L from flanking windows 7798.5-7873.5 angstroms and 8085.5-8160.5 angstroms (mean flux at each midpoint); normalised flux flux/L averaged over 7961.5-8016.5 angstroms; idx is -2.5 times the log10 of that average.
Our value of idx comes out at 0.05 mag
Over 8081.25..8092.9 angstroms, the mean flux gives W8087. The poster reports 87.8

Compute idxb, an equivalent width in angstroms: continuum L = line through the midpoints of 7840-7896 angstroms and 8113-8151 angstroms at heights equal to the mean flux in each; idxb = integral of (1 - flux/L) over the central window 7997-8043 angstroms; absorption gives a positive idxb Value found 2.34 angstroms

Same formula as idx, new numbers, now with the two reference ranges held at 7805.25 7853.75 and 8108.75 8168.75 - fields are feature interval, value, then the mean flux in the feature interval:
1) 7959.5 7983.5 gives 0.07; 89.7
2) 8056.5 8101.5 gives 0.04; 92.2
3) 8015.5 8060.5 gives 0.04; 92.3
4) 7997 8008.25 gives -0.01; 97.3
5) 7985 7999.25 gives 0.04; 92.8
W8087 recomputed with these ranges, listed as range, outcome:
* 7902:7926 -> 96.6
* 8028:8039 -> 90.7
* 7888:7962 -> 96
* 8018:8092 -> 92.5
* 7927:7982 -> 93.5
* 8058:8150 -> 93.9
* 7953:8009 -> 93.2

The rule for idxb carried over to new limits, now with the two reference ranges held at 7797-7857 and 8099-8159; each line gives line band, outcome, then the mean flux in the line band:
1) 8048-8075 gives 0.1 angstroms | 95.5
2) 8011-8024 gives 1.2 angstroms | 87.1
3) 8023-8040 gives 0.8 angstroms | 91.3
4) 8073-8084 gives 0.1 angstroms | 94.6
